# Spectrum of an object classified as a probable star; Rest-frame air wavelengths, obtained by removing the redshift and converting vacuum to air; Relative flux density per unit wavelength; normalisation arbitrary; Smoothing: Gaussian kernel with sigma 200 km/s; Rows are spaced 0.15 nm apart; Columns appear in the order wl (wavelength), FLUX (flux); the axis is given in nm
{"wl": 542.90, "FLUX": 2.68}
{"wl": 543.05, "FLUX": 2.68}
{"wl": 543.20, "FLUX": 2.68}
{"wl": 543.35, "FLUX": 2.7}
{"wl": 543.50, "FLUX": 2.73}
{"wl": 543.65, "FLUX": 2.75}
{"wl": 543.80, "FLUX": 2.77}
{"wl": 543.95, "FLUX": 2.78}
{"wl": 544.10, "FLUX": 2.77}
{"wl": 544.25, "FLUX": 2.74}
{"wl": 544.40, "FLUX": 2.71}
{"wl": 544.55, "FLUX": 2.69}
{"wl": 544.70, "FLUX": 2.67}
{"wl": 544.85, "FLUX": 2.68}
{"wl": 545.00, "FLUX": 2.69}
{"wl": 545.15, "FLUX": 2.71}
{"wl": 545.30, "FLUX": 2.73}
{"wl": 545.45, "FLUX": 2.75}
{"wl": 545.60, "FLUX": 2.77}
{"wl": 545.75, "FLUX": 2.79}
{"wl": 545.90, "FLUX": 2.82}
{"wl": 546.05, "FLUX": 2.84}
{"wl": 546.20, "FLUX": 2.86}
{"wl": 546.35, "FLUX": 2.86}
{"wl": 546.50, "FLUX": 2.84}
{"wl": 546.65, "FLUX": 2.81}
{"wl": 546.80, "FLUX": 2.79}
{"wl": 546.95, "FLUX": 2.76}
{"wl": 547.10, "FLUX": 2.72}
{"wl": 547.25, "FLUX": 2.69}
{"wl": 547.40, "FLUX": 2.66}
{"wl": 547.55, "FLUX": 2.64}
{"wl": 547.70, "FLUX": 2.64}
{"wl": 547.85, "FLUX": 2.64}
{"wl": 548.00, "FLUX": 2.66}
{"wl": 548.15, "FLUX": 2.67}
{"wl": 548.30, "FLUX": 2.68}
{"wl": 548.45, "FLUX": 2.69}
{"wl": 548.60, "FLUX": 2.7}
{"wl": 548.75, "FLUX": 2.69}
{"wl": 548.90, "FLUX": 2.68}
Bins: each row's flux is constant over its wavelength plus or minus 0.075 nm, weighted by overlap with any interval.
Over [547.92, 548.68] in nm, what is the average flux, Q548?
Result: 2.68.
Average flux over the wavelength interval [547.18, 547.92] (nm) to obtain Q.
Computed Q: 2.65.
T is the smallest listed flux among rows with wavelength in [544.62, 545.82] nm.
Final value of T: 2.67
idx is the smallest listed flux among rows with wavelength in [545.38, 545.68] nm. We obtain 2.75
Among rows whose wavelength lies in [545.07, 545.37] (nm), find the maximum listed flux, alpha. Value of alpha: 2.73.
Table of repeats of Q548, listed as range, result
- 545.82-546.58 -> 2.84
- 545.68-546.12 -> 2.82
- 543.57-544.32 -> 2.76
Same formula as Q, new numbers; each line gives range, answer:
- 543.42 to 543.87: 2.75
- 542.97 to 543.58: 2.7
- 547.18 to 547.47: 2.68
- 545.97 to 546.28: 2.85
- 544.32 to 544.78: 2.69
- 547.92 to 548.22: 2.66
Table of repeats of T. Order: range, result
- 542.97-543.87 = 2.68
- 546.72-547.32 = 2.69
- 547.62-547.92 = 2.64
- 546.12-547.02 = 2.76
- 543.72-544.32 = 2.74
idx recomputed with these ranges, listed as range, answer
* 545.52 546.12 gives 2.77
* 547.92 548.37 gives 2.66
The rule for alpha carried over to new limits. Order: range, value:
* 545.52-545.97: 2.82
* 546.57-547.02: 2.81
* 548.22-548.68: 2.7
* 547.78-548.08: 2.66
